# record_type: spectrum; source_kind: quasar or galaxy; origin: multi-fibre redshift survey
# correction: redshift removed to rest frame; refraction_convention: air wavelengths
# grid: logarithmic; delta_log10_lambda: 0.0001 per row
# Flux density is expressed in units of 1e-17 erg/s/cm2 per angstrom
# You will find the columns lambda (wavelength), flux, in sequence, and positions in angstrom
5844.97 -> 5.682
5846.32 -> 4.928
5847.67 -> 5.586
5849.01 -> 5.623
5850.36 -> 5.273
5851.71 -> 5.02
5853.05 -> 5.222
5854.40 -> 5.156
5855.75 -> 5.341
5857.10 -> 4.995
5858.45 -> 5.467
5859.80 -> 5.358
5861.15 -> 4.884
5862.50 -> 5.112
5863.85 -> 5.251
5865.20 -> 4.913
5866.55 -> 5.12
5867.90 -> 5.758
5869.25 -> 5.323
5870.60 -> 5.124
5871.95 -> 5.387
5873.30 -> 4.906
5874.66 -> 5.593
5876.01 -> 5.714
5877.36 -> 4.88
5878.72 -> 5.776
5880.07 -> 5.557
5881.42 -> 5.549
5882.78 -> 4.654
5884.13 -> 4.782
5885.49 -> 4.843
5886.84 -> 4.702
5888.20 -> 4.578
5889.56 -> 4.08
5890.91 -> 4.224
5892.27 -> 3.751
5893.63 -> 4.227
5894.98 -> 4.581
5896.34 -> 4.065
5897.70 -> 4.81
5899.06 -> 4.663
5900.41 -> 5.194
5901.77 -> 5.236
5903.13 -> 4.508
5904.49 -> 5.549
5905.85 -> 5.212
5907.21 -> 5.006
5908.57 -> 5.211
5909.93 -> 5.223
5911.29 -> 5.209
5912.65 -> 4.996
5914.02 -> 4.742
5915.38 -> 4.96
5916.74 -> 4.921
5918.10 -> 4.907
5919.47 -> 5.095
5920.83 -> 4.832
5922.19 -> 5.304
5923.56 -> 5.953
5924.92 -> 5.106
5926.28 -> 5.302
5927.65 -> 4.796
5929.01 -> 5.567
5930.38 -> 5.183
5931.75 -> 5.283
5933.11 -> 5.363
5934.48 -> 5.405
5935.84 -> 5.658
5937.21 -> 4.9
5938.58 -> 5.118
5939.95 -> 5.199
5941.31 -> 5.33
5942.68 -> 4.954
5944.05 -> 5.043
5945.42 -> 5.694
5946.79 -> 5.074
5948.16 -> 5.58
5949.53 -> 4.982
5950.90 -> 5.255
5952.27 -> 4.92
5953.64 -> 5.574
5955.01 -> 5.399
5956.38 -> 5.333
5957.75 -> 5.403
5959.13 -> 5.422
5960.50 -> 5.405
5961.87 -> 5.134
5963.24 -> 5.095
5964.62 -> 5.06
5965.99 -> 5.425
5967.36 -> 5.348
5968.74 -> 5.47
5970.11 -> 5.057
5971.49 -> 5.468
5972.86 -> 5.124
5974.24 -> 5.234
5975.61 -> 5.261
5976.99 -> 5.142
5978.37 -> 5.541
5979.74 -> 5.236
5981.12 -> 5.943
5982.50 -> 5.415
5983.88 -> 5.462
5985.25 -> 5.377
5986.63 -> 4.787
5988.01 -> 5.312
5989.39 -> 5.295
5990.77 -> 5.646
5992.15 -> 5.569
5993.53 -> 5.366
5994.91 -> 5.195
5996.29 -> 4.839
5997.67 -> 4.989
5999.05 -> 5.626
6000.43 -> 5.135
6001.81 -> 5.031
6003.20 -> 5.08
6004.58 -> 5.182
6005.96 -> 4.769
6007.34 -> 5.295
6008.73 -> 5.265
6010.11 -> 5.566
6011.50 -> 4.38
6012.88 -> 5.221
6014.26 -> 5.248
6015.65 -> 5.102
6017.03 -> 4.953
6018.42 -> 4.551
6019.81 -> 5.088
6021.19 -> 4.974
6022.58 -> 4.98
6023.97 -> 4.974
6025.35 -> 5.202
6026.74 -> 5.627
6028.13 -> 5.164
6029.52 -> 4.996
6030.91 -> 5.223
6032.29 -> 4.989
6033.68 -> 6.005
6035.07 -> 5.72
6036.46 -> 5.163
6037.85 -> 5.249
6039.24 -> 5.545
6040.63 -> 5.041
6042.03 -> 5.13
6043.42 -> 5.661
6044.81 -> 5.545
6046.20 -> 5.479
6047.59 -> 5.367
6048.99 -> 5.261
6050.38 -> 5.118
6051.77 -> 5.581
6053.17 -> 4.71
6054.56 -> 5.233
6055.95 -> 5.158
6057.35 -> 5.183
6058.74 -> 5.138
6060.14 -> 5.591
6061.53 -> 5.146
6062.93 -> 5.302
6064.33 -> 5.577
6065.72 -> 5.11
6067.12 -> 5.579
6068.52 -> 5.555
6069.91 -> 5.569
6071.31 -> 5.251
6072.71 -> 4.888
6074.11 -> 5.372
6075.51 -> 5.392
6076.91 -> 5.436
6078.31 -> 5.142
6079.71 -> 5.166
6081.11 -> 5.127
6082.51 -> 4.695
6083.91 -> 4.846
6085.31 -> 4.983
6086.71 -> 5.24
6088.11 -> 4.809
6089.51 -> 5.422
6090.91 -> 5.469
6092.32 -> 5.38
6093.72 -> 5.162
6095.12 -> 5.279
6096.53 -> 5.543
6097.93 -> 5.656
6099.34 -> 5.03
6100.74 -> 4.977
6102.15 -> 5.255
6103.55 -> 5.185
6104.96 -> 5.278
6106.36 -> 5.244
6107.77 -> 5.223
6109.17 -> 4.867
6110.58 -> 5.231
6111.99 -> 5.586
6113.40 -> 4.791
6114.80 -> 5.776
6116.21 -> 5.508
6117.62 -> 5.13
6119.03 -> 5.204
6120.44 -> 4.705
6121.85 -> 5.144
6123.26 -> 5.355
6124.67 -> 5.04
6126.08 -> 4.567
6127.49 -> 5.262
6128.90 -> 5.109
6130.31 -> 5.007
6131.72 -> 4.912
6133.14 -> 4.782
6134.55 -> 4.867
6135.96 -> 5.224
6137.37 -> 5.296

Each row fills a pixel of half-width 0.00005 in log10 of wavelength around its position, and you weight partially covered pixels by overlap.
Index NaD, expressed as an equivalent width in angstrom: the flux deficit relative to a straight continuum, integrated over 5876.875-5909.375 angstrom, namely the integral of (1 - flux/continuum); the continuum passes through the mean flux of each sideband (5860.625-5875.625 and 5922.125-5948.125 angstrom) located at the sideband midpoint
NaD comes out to 2.7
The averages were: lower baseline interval 5.23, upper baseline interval 5.28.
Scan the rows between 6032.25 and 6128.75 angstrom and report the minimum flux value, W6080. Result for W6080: 4.567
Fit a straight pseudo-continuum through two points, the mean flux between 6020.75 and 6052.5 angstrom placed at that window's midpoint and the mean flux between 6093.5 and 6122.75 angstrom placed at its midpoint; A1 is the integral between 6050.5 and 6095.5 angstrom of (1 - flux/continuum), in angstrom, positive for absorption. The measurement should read 0.3 angstrom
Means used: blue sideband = 5.31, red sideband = 5.23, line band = 5.23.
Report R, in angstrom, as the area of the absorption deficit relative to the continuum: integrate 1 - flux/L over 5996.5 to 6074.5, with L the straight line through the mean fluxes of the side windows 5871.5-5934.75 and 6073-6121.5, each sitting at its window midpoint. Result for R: -1.3 angstrom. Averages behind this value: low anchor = 5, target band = 5.23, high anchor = 5.21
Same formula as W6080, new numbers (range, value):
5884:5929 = 3.751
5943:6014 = 4.38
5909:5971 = 4.742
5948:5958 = 4.92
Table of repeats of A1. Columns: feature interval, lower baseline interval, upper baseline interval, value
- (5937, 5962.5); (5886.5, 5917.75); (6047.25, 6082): -1.8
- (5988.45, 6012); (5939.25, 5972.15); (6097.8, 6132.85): 0.2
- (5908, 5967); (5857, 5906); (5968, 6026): -1.5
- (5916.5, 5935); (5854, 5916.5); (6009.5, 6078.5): -0.6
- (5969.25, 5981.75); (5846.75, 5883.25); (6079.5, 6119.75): -0.2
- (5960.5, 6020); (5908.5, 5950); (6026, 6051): 0.7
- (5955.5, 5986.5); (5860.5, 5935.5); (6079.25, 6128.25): -1.5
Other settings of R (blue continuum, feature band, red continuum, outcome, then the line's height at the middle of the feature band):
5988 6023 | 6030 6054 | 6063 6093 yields -0.68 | 5.19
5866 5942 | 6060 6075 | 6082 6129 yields -0.57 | 5.15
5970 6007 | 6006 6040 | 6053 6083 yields 0.53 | 5.26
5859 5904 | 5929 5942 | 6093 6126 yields -0.72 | 5.01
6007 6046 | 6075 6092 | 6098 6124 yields 0.20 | 5.21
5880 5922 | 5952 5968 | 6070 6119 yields -1.14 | 4.95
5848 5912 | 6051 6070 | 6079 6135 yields -0.68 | 5.12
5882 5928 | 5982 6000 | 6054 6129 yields -0.96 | 5.03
